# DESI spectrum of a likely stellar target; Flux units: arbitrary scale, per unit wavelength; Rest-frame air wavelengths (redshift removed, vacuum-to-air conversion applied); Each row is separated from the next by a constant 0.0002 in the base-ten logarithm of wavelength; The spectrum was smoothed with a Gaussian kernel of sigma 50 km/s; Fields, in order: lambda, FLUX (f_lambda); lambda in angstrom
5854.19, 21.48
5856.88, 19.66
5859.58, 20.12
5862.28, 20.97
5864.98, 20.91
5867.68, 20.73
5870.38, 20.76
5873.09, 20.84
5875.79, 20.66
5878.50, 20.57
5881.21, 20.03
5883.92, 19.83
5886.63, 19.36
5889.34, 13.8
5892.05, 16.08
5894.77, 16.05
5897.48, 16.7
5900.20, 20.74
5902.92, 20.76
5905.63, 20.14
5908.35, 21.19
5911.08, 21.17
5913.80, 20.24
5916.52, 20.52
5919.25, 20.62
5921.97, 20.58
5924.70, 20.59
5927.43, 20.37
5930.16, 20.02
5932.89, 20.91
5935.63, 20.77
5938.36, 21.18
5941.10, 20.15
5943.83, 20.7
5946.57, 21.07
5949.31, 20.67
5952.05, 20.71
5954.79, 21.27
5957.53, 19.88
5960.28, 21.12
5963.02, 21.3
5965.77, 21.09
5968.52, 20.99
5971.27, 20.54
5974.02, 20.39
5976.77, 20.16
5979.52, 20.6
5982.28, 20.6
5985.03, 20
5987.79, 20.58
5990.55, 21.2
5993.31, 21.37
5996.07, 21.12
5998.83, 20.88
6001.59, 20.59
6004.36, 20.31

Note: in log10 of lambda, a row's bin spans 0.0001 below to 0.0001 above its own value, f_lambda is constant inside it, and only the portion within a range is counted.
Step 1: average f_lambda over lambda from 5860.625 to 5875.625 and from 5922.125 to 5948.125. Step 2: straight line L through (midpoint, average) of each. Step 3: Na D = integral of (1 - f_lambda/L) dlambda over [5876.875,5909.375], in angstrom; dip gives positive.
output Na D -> 3.1 angstrom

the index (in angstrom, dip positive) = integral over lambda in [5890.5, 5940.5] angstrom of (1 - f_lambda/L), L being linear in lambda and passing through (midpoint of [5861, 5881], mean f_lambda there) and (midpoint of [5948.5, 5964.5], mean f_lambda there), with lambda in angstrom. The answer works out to 2.1 angstrom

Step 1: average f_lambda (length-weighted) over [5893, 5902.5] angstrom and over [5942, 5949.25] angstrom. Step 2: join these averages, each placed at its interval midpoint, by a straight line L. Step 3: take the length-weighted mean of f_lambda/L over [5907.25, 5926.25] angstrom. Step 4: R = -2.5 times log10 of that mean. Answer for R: -0.09 mag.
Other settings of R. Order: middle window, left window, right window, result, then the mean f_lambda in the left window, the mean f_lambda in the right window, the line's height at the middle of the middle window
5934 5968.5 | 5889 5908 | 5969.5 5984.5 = -0.06 mag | 18.2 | 20.5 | 19.7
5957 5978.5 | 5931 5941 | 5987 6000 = 0.01 mag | 20.8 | 21.1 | 20.9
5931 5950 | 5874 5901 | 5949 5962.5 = -0.03 mag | 18.4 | 20.8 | 20.2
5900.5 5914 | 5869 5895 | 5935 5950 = -0.06 mag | 18.9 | 20.8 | 19.7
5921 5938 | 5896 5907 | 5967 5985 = -0.03 mag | 19.6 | 20.5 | 19.9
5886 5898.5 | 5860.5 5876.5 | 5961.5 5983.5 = 0.27 mag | 20.8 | 20.7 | 20.8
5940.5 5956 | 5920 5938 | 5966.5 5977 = -0.01 mag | 20.6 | 20.6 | 20.6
